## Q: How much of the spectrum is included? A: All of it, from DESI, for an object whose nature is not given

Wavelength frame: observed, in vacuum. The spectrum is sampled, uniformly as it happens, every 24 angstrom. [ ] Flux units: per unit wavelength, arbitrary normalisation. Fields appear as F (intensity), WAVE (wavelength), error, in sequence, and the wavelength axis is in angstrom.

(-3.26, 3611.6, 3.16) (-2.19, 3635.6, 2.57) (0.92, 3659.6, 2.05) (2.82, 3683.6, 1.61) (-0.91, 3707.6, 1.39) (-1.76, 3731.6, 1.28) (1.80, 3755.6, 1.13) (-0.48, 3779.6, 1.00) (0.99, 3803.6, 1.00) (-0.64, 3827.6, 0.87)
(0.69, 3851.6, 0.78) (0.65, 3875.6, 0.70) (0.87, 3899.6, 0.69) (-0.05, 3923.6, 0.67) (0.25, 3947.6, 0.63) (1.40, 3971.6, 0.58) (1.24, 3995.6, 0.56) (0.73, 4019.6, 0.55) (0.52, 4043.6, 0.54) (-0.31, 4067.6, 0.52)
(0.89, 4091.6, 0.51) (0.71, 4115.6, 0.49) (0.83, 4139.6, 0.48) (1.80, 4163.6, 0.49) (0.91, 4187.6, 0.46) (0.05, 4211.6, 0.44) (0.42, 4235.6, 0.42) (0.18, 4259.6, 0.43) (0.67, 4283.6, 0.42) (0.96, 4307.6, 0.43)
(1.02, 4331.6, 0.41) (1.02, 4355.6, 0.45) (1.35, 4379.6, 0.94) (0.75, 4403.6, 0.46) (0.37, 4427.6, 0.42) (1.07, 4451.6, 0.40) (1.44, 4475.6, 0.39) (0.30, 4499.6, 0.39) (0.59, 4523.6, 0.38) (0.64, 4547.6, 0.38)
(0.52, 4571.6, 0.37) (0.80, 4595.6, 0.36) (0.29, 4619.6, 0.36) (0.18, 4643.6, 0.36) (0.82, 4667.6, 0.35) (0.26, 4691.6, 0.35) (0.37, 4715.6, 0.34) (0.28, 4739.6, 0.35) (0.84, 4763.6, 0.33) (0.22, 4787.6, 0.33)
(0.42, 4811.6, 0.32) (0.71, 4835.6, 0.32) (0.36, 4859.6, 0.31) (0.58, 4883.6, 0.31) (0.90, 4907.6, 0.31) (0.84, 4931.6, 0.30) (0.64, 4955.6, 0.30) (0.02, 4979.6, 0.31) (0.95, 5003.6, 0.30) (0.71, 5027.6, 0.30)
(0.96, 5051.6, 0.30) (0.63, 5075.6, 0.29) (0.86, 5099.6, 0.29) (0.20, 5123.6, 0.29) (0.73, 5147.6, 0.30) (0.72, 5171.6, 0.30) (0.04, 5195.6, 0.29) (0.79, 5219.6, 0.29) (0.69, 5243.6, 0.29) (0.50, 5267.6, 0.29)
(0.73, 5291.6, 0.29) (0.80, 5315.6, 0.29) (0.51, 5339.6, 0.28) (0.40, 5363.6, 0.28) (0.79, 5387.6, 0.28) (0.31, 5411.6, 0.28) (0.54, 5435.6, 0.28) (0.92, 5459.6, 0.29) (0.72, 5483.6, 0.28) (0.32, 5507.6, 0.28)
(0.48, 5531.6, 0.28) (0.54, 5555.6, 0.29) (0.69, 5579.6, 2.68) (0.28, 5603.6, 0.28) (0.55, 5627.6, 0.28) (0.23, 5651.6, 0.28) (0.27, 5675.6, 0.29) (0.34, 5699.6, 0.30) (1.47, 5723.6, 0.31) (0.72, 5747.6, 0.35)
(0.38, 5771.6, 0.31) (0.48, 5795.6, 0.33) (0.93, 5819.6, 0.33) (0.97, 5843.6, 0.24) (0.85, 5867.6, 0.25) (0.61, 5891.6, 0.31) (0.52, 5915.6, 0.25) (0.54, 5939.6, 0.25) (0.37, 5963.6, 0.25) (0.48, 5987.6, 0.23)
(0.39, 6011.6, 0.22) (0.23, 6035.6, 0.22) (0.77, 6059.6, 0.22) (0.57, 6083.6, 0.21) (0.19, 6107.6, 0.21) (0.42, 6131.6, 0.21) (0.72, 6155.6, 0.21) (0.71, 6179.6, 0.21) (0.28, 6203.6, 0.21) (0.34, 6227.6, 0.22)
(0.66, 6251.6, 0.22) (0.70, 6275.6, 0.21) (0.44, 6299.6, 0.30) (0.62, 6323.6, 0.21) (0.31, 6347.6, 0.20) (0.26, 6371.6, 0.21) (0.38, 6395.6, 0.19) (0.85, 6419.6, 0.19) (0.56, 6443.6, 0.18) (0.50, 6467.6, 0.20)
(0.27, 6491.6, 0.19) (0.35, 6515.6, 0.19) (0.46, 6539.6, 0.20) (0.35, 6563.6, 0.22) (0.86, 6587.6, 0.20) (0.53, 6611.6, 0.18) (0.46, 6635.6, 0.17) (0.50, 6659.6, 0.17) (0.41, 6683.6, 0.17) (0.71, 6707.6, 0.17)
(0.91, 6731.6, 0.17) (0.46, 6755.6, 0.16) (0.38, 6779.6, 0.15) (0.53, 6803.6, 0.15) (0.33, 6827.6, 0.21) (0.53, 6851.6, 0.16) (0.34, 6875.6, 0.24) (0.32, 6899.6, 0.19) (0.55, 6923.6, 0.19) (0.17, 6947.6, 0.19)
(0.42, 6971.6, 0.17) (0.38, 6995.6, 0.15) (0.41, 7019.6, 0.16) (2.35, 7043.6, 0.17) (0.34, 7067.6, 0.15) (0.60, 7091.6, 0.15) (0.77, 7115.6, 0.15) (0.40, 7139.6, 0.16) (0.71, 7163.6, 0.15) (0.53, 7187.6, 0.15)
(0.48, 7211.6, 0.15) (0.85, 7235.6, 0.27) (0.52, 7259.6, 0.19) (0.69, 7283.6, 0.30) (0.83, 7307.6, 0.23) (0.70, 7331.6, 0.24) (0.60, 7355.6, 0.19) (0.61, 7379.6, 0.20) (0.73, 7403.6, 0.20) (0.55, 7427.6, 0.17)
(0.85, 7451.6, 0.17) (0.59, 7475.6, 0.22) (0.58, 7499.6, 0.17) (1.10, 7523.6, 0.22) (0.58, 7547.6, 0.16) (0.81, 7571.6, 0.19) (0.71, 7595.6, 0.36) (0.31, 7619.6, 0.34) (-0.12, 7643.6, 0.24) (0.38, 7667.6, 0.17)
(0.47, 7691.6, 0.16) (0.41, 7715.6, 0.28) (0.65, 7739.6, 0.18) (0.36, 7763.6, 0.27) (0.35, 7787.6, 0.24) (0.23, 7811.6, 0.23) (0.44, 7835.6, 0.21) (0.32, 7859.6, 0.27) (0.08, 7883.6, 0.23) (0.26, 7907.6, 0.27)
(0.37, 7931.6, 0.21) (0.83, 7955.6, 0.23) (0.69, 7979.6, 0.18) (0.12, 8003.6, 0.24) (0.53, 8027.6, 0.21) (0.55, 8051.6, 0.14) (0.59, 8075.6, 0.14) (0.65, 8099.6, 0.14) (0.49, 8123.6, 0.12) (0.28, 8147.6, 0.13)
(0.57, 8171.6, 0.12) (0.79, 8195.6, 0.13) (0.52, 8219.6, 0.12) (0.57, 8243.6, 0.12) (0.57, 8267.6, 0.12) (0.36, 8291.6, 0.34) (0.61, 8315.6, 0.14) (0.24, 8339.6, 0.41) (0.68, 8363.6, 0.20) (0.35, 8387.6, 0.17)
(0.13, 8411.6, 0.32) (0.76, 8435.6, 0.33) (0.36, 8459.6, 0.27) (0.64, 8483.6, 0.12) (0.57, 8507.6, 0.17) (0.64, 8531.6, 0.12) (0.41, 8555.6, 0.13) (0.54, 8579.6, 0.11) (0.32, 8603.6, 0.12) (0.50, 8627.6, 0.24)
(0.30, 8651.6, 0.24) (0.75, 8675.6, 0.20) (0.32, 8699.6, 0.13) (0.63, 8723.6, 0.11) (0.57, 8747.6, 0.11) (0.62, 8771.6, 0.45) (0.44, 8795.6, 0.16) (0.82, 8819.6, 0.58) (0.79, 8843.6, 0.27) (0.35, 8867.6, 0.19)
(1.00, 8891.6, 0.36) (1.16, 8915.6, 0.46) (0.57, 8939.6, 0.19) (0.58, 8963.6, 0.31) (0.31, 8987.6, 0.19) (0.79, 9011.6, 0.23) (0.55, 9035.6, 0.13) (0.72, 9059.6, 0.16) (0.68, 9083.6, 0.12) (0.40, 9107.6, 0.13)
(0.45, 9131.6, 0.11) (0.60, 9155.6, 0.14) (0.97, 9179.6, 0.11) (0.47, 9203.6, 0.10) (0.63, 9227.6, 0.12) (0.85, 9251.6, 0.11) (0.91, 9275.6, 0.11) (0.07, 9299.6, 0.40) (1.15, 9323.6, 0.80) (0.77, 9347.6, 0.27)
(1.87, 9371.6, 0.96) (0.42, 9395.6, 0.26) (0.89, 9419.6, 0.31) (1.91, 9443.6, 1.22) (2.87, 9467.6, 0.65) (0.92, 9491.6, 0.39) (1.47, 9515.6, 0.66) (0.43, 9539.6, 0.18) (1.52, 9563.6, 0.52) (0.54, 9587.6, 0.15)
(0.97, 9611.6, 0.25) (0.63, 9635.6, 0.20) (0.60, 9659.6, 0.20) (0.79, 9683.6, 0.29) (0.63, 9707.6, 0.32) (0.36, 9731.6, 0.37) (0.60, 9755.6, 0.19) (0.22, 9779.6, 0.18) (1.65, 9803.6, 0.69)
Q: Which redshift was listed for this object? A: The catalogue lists 0.889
